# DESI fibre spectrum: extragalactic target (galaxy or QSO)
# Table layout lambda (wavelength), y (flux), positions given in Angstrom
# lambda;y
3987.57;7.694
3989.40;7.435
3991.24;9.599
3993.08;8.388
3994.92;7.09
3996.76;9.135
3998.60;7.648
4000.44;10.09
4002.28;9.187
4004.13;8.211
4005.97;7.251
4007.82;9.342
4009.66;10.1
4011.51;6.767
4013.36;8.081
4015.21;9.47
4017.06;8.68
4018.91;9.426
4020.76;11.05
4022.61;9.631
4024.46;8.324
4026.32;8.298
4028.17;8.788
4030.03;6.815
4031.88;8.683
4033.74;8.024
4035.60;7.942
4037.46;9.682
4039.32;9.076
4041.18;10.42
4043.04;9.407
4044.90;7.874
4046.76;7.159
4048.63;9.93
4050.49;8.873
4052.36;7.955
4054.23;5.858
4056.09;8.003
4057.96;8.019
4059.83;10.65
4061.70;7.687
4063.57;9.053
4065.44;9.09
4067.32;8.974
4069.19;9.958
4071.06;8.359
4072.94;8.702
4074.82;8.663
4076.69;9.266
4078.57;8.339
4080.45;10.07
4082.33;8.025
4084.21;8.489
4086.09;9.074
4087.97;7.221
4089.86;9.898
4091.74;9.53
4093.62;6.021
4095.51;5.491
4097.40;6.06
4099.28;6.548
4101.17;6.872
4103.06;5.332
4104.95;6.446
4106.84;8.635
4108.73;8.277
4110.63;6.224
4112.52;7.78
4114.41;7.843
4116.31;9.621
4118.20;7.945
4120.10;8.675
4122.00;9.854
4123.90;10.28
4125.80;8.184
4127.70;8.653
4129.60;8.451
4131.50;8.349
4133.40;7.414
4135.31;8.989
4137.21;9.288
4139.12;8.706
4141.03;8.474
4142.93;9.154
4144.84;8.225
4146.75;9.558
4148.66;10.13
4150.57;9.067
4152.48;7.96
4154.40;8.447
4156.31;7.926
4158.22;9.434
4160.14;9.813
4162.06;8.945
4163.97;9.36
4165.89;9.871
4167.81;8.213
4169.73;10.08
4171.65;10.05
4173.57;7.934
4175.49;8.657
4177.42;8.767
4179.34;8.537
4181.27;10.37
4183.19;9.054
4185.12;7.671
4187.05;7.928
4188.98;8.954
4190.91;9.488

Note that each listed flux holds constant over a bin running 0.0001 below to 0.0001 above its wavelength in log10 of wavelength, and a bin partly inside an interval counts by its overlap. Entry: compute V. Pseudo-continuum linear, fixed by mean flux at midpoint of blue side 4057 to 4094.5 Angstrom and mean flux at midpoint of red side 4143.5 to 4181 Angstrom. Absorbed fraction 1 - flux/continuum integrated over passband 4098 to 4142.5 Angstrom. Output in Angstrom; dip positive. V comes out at 3.9 Angstrom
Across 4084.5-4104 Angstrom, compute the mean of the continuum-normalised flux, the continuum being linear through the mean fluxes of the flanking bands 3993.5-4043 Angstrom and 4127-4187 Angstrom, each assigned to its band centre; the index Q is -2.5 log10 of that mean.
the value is 0.21 mag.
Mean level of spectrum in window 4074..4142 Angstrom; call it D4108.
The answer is 8.14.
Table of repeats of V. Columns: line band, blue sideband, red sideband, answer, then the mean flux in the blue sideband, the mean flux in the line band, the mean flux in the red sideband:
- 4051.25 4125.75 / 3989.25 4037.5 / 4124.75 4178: 5.0 Angstrom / 8.63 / 8.17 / 8.86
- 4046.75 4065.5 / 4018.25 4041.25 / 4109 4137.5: 0.7 Angstrom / 8.87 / 8.42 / 8.48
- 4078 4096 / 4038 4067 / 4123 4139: 0.8 Angstrom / 8.63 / 8.28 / 8.7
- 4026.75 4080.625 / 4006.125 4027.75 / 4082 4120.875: -1.9 Angstrom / 8.95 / 8.64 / 7.61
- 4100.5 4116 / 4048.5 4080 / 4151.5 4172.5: 2.8 Angstrom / 8.66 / 7.28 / 9.1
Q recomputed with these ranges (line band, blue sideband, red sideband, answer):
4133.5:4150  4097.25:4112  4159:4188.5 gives -0.12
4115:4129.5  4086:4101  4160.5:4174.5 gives -0.11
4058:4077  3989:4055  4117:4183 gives -0.03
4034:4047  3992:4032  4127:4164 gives -0.02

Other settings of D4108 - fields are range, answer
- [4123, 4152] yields 8.85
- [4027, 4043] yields 8.72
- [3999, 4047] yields 8.77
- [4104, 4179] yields 8.71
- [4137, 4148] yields 8.91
